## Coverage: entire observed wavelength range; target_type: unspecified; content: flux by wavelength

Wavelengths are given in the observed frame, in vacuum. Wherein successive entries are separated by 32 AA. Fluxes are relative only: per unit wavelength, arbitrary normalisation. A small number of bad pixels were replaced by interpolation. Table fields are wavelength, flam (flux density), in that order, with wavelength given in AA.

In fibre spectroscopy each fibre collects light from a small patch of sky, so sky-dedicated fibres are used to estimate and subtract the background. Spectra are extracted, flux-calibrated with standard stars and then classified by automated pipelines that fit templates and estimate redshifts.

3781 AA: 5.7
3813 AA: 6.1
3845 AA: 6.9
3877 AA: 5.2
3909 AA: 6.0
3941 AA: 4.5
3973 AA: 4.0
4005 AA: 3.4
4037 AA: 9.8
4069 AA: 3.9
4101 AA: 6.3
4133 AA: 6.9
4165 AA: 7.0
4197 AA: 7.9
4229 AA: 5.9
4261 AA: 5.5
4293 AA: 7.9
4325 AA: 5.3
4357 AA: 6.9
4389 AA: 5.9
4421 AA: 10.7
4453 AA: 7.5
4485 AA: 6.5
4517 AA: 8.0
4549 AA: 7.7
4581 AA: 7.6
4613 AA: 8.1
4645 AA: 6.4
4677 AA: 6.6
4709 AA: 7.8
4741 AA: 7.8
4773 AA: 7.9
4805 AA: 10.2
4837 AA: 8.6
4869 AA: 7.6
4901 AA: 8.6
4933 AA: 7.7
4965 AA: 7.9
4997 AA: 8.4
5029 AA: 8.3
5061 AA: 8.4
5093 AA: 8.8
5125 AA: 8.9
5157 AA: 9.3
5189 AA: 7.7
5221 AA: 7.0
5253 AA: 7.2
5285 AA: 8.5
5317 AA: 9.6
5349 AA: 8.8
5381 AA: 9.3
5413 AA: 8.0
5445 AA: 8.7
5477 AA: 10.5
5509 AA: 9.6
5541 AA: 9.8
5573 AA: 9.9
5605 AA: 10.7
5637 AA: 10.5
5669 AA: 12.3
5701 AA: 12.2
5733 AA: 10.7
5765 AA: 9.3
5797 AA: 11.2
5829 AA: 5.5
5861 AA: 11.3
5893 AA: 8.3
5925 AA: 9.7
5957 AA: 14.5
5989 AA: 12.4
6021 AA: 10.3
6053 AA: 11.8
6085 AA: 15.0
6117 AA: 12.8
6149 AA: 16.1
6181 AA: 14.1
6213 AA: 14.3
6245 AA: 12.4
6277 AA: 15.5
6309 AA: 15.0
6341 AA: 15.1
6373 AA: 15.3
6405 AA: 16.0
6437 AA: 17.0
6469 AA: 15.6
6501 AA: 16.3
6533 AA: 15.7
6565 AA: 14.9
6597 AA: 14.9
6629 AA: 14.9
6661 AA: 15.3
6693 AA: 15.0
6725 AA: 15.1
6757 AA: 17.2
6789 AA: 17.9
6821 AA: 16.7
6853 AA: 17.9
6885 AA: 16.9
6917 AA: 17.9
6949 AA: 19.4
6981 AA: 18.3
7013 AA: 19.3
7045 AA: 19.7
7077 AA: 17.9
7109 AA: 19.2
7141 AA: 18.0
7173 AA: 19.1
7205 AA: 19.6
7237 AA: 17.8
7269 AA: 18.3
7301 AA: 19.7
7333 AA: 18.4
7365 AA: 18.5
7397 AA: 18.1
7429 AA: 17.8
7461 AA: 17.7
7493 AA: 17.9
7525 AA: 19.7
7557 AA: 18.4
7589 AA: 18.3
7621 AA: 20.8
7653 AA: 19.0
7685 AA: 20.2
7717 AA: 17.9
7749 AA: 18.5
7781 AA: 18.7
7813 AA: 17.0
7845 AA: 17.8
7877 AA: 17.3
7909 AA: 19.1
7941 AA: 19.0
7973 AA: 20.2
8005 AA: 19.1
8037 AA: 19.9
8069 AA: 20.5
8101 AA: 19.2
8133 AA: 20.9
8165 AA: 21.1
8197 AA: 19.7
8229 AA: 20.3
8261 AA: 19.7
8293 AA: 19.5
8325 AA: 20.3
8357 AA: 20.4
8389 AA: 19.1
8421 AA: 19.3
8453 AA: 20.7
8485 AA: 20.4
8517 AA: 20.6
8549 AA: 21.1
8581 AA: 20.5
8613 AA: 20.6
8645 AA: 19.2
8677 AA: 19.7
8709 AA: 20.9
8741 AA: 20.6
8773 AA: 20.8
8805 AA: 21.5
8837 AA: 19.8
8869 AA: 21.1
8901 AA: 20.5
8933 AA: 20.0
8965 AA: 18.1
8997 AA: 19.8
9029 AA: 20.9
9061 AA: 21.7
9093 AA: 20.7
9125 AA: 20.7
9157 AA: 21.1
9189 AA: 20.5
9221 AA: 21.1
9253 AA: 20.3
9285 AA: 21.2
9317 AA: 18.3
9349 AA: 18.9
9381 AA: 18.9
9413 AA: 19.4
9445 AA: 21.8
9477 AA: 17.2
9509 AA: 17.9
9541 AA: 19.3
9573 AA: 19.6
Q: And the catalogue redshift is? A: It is 0.52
